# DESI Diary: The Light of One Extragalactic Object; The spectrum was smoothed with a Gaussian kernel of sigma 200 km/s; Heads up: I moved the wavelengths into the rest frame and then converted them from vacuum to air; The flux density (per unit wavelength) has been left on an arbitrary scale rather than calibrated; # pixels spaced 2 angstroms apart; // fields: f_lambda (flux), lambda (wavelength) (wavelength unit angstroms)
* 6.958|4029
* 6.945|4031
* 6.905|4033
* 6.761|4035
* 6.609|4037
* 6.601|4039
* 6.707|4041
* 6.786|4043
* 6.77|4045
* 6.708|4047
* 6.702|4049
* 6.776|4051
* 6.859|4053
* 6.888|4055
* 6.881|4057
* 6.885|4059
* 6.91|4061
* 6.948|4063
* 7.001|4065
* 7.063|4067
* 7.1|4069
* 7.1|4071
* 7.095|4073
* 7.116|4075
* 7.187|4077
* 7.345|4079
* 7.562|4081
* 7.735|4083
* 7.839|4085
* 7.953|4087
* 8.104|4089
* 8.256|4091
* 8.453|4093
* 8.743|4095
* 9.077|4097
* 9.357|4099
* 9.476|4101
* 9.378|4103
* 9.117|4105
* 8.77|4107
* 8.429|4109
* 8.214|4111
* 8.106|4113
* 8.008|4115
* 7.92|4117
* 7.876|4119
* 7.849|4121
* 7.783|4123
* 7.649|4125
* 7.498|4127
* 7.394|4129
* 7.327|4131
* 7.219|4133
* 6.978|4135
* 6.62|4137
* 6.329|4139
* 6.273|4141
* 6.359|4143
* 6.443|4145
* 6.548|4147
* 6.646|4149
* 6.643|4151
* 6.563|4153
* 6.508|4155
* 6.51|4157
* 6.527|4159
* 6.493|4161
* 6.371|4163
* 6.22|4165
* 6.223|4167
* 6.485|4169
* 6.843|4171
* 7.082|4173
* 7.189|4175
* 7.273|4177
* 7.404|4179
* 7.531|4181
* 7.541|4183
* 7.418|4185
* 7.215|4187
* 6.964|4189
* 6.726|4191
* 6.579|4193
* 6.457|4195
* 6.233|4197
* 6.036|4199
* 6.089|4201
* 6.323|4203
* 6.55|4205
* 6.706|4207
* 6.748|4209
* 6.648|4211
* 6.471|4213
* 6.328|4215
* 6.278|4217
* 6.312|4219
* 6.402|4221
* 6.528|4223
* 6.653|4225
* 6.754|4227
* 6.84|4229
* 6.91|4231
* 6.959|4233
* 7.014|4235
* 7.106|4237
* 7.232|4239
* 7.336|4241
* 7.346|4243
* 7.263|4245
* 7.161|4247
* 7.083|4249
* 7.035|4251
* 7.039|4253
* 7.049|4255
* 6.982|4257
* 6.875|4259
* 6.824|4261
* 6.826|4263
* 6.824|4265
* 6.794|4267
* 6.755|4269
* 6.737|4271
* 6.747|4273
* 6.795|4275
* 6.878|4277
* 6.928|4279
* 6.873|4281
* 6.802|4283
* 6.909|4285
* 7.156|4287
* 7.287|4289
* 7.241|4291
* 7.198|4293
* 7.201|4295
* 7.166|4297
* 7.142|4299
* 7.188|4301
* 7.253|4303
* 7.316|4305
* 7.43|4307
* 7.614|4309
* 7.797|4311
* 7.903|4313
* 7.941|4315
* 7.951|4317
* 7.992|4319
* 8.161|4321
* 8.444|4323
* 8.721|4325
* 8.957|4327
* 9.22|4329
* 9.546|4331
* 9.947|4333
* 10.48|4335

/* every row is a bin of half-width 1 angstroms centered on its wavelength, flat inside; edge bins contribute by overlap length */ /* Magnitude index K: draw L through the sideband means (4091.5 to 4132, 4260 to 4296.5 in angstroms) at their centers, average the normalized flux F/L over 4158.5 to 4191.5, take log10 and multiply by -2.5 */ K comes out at 0.13 mag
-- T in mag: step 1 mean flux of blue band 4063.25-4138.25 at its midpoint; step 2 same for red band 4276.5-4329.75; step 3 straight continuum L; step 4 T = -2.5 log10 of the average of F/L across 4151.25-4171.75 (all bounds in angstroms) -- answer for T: 0.20 mag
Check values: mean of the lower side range 7.87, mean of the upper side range 7.58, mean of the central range 6.48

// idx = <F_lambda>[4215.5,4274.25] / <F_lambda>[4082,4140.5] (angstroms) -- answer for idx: 0.86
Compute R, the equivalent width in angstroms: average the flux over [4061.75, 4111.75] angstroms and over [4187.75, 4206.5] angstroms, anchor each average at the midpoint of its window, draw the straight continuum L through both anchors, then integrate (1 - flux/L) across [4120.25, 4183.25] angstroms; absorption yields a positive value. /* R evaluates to 1.92 angstroms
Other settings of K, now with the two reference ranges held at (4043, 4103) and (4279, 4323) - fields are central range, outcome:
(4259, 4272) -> 0.097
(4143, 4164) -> 0.151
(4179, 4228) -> 0.124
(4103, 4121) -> -0.113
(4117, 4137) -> 0.003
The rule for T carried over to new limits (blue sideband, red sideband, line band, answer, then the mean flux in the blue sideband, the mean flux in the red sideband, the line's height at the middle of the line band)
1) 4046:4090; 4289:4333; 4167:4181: 0.07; 7.17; 7.91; 7.49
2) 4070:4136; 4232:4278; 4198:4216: 0.14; 8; 6.99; 7.3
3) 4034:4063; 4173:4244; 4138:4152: 0.05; 6.78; 6.81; 6.8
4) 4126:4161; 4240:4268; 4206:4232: 0.06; 6.72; 7.03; 6.93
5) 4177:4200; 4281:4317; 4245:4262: 0.02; 6.93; 7.33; 7.17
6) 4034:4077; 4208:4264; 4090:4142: -0.17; 6.88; 6.86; 6.87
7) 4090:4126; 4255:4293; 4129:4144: 0.21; 8.47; 6.91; 8.2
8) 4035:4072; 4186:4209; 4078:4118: -0.24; 6.85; 6.54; 6.75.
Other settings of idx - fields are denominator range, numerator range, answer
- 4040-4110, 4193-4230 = 0.85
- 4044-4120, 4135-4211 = 0.86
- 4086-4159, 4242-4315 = 0.93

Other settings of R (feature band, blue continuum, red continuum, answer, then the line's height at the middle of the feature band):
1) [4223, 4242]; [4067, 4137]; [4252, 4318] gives 1.06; 7.36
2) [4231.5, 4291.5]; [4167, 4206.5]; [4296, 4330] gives 3.70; 7.46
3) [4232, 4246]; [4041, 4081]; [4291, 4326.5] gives 0.56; 7.48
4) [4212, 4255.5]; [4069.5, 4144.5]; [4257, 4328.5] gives 3.61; 7.49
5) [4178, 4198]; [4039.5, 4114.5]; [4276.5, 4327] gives 1.50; 7.58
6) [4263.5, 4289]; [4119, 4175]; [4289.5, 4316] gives 1.55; 7.31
